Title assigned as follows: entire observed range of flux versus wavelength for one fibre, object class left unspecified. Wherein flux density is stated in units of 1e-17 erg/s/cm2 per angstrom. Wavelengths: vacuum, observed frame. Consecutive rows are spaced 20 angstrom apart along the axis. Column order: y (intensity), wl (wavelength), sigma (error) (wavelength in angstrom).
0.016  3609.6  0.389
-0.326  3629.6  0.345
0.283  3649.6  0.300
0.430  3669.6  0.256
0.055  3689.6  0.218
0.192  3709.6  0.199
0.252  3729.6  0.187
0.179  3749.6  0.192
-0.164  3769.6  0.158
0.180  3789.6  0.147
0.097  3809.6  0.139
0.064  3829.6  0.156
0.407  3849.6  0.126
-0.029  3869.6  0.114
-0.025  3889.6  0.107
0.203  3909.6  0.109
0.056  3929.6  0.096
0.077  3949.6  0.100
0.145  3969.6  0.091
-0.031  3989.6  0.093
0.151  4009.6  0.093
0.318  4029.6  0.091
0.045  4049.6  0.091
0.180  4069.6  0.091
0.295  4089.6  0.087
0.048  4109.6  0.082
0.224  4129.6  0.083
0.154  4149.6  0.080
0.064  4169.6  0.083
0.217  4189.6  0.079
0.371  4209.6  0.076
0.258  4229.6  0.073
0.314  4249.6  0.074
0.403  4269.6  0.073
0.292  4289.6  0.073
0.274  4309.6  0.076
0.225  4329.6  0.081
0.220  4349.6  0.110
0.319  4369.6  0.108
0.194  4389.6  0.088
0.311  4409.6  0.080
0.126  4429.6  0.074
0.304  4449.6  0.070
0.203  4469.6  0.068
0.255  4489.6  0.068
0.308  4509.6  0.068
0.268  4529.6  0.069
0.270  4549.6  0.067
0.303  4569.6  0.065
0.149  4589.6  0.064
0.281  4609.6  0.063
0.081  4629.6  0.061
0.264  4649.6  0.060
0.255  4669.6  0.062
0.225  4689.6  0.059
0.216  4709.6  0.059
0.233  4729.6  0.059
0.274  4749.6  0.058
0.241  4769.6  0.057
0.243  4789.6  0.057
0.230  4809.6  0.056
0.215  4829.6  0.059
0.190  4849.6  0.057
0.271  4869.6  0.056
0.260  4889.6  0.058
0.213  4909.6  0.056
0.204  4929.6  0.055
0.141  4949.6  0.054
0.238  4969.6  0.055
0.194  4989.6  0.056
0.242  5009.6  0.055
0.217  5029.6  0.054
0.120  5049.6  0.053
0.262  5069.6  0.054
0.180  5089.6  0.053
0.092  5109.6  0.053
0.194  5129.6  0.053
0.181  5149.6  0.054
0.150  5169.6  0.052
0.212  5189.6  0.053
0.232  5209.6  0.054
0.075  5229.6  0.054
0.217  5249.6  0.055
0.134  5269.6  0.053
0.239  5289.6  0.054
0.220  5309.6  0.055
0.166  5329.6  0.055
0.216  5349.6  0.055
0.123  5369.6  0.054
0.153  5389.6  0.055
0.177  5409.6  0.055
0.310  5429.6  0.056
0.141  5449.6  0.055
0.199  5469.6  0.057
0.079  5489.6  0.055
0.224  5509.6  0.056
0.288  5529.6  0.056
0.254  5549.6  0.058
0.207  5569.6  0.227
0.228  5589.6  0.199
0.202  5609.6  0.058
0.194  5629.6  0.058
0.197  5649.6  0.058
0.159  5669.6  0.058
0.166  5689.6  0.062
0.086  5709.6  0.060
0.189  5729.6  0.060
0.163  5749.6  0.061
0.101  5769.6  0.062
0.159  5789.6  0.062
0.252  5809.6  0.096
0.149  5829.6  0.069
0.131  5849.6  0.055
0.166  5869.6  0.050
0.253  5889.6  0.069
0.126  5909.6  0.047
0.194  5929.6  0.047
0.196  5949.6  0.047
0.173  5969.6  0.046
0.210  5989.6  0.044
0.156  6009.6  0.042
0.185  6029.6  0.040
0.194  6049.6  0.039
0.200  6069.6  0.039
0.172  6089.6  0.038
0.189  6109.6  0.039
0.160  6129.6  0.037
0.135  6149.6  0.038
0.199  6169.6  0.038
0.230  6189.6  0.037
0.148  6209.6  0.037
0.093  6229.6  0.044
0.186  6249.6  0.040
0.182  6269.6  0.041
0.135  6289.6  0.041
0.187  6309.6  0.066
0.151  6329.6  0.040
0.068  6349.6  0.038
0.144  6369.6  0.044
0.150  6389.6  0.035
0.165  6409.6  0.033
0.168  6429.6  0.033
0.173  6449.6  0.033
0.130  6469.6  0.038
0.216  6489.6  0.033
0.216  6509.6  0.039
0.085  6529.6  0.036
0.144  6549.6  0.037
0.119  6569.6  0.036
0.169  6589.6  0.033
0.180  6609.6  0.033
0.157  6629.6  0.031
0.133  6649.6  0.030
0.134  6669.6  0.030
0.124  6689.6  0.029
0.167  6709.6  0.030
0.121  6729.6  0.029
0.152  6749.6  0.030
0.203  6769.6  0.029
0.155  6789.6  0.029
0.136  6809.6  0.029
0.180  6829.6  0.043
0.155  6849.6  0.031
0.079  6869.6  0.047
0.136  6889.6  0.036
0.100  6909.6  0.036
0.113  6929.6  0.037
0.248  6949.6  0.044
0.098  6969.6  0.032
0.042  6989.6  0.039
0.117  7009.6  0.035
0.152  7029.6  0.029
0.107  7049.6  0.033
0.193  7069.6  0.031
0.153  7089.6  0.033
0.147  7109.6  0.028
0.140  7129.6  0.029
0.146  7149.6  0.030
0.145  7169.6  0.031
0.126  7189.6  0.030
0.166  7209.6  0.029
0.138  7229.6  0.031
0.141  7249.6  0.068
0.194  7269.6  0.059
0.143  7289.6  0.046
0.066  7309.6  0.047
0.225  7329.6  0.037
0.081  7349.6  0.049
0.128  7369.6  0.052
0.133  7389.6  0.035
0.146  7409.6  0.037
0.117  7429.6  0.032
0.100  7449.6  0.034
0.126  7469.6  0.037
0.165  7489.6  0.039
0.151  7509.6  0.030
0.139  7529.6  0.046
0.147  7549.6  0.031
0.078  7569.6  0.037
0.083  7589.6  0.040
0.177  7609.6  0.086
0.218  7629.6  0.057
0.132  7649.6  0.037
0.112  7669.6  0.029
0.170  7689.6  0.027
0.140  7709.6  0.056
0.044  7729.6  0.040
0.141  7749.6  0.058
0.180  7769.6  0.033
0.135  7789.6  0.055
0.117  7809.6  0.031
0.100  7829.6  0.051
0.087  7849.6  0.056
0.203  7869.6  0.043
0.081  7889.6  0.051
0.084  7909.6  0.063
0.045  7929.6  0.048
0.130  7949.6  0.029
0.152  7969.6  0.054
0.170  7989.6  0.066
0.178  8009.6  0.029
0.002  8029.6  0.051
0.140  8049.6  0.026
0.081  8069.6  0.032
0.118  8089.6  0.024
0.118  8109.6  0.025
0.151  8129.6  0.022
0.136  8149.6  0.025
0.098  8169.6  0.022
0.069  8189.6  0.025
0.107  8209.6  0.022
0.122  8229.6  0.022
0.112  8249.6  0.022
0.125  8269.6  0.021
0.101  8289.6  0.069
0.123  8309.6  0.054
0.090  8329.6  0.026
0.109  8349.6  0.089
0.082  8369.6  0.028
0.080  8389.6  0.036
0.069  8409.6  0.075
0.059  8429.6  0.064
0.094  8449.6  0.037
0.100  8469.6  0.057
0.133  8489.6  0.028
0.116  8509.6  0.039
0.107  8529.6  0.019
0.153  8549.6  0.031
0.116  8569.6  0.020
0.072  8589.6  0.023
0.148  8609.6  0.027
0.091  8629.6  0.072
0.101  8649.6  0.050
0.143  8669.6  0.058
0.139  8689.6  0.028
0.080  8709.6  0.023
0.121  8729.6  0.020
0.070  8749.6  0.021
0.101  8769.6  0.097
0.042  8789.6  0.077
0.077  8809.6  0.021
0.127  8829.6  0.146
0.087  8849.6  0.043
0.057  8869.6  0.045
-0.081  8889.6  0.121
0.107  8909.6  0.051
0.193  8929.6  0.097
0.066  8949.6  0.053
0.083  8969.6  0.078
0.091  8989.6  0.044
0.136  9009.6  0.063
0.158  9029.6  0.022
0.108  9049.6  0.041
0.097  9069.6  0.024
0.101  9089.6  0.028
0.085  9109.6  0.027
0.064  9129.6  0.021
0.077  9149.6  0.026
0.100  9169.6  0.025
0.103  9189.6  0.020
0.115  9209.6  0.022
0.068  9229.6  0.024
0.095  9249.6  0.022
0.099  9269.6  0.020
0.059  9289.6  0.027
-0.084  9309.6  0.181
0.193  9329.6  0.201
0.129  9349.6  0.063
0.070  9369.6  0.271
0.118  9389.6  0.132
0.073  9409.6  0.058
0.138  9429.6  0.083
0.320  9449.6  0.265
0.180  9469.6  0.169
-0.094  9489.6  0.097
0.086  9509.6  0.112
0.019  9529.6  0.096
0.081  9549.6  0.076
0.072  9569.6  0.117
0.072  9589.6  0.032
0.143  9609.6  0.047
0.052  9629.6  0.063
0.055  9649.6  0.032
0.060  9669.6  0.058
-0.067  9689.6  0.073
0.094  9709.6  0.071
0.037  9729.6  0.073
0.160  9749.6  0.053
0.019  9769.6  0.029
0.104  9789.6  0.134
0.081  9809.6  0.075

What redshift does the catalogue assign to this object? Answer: 0.058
